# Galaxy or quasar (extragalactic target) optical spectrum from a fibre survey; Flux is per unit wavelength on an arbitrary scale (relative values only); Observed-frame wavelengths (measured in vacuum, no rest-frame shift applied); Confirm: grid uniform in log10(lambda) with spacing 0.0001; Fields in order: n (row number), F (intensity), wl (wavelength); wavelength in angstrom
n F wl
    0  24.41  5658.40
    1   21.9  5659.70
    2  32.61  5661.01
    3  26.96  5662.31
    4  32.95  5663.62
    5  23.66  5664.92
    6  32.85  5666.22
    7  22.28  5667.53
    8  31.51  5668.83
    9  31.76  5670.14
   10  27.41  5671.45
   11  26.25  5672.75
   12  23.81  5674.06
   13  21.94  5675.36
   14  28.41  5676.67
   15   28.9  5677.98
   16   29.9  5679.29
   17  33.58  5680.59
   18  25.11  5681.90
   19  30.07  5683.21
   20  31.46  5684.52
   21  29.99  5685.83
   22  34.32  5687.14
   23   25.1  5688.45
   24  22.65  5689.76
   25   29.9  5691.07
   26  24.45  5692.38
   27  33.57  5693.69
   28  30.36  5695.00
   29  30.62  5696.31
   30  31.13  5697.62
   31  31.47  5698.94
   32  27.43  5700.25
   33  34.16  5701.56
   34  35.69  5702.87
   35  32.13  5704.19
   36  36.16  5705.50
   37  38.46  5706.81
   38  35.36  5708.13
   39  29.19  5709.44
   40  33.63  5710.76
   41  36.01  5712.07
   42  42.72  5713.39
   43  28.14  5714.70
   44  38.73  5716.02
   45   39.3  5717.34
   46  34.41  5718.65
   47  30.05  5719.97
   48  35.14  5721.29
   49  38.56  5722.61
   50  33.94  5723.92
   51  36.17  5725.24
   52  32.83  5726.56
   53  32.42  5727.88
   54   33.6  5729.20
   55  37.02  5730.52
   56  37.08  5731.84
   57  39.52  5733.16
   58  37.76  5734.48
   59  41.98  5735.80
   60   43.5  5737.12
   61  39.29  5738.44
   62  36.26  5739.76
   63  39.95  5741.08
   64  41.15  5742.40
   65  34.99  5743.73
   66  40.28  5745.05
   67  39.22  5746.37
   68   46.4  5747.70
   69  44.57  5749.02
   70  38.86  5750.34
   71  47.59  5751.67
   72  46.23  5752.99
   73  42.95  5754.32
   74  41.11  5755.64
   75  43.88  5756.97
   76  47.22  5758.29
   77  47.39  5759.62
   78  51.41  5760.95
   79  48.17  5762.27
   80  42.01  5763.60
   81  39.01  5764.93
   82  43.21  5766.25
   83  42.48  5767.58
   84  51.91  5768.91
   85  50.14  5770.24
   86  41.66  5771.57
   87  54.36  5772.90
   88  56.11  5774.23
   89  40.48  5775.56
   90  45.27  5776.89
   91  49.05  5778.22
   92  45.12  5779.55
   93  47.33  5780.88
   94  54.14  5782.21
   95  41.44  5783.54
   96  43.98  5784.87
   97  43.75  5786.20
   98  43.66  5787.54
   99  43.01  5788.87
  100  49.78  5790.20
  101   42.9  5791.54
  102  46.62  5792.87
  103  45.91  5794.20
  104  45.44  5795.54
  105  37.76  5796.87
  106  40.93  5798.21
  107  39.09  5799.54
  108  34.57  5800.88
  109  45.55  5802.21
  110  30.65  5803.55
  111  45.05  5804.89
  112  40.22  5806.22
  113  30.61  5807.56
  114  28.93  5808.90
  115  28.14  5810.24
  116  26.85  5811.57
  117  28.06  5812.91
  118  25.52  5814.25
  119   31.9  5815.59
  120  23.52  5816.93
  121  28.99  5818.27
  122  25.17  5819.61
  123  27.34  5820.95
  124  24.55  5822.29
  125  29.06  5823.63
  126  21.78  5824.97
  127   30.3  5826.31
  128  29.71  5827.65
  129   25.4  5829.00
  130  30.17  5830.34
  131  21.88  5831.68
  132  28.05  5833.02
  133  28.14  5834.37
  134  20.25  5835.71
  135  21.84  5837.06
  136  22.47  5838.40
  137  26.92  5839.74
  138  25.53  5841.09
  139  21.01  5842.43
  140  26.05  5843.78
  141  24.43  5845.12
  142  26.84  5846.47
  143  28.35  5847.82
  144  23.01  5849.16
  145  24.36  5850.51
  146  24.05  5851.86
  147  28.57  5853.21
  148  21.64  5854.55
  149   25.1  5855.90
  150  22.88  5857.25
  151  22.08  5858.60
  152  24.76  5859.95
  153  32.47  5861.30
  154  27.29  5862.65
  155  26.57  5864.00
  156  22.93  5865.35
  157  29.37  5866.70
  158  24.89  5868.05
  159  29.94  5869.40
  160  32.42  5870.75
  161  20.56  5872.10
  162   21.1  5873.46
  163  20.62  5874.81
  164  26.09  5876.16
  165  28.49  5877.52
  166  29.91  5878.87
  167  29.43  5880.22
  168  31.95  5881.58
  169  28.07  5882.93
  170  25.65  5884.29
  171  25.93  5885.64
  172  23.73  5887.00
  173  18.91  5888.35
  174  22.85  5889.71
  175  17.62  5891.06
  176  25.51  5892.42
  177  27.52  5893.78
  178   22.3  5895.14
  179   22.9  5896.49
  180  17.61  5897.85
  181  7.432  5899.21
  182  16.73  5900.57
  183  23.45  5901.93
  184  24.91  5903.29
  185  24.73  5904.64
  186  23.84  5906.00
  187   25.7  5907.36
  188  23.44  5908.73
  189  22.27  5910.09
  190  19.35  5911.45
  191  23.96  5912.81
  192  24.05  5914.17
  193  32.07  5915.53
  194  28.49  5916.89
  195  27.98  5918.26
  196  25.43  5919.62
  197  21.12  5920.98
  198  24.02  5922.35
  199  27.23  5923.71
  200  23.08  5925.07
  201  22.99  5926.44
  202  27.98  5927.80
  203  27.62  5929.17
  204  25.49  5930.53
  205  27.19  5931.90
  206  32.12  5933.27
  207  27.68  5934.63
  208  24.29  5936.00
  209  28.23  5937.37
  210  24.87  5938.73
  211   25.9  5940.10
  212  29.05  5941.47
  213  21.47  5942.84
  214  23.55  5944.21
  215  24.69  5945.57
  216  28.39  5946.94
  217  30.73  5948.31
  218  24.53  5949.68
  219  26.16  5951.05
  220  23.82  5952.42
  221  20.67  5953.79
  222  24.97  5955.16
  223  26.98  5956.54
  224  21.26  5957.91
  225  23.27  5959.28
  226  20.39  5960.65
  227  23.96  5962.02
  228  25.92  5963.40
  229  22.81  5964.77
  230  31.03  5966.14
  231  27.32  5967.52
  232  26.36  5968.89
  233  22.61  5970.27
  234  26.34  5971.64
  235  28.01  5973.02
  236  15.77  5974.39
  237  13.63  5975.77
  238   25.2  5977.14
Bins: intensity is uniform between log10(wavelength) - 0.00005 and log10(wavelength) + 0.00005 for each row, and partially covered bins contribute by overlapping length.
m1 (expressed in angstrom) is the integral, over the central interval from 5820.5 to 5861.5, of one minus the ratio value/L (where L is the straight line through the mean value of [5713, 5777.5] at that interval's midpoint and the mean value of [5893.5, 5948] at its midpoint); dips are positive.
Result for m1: 8.6 angstrom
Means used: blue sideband 41.2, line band 25.4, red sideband 24.6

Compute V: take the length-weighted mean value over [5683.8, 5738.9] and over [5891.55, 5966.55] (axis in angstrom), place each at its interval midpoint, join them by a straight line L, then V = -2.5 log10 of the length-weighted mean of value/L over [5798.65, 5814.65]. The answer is -0.14 mag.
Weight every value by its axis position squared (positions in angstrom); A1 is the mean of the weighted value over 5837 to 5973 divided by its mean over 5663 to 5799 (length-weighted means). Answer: 0.70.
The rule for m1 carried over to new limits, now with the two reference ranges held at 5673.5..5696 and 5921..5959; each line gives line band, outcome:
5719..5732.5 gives -3.2 angstrom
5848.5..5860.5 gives 1.1 angstrom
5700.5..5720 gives -4.7 angstrom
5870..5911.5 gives 4.0 angstrom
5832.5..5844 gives 1.0 angstrom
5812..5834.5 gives -0.1 angstrom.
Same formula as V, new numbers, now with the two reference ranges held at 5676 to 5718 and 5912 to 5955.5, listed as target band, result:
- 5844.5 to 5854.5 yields 0.11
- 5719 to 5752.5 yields -0.24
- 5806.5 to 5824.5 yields 0.04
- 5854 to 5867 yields 0.09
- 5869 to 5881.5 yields 0.03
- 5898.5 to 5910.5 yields 0.24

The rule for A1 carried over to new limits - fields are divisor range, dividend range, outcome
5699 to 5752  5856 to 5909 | 0.70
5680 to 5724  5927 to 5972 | 0.86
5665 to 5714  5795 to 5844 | 1.02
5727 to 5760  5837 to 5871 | 0.65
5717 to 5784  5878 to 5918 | 0.60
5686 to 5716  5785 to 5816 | 1.23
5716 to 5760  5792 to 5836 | 0.83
